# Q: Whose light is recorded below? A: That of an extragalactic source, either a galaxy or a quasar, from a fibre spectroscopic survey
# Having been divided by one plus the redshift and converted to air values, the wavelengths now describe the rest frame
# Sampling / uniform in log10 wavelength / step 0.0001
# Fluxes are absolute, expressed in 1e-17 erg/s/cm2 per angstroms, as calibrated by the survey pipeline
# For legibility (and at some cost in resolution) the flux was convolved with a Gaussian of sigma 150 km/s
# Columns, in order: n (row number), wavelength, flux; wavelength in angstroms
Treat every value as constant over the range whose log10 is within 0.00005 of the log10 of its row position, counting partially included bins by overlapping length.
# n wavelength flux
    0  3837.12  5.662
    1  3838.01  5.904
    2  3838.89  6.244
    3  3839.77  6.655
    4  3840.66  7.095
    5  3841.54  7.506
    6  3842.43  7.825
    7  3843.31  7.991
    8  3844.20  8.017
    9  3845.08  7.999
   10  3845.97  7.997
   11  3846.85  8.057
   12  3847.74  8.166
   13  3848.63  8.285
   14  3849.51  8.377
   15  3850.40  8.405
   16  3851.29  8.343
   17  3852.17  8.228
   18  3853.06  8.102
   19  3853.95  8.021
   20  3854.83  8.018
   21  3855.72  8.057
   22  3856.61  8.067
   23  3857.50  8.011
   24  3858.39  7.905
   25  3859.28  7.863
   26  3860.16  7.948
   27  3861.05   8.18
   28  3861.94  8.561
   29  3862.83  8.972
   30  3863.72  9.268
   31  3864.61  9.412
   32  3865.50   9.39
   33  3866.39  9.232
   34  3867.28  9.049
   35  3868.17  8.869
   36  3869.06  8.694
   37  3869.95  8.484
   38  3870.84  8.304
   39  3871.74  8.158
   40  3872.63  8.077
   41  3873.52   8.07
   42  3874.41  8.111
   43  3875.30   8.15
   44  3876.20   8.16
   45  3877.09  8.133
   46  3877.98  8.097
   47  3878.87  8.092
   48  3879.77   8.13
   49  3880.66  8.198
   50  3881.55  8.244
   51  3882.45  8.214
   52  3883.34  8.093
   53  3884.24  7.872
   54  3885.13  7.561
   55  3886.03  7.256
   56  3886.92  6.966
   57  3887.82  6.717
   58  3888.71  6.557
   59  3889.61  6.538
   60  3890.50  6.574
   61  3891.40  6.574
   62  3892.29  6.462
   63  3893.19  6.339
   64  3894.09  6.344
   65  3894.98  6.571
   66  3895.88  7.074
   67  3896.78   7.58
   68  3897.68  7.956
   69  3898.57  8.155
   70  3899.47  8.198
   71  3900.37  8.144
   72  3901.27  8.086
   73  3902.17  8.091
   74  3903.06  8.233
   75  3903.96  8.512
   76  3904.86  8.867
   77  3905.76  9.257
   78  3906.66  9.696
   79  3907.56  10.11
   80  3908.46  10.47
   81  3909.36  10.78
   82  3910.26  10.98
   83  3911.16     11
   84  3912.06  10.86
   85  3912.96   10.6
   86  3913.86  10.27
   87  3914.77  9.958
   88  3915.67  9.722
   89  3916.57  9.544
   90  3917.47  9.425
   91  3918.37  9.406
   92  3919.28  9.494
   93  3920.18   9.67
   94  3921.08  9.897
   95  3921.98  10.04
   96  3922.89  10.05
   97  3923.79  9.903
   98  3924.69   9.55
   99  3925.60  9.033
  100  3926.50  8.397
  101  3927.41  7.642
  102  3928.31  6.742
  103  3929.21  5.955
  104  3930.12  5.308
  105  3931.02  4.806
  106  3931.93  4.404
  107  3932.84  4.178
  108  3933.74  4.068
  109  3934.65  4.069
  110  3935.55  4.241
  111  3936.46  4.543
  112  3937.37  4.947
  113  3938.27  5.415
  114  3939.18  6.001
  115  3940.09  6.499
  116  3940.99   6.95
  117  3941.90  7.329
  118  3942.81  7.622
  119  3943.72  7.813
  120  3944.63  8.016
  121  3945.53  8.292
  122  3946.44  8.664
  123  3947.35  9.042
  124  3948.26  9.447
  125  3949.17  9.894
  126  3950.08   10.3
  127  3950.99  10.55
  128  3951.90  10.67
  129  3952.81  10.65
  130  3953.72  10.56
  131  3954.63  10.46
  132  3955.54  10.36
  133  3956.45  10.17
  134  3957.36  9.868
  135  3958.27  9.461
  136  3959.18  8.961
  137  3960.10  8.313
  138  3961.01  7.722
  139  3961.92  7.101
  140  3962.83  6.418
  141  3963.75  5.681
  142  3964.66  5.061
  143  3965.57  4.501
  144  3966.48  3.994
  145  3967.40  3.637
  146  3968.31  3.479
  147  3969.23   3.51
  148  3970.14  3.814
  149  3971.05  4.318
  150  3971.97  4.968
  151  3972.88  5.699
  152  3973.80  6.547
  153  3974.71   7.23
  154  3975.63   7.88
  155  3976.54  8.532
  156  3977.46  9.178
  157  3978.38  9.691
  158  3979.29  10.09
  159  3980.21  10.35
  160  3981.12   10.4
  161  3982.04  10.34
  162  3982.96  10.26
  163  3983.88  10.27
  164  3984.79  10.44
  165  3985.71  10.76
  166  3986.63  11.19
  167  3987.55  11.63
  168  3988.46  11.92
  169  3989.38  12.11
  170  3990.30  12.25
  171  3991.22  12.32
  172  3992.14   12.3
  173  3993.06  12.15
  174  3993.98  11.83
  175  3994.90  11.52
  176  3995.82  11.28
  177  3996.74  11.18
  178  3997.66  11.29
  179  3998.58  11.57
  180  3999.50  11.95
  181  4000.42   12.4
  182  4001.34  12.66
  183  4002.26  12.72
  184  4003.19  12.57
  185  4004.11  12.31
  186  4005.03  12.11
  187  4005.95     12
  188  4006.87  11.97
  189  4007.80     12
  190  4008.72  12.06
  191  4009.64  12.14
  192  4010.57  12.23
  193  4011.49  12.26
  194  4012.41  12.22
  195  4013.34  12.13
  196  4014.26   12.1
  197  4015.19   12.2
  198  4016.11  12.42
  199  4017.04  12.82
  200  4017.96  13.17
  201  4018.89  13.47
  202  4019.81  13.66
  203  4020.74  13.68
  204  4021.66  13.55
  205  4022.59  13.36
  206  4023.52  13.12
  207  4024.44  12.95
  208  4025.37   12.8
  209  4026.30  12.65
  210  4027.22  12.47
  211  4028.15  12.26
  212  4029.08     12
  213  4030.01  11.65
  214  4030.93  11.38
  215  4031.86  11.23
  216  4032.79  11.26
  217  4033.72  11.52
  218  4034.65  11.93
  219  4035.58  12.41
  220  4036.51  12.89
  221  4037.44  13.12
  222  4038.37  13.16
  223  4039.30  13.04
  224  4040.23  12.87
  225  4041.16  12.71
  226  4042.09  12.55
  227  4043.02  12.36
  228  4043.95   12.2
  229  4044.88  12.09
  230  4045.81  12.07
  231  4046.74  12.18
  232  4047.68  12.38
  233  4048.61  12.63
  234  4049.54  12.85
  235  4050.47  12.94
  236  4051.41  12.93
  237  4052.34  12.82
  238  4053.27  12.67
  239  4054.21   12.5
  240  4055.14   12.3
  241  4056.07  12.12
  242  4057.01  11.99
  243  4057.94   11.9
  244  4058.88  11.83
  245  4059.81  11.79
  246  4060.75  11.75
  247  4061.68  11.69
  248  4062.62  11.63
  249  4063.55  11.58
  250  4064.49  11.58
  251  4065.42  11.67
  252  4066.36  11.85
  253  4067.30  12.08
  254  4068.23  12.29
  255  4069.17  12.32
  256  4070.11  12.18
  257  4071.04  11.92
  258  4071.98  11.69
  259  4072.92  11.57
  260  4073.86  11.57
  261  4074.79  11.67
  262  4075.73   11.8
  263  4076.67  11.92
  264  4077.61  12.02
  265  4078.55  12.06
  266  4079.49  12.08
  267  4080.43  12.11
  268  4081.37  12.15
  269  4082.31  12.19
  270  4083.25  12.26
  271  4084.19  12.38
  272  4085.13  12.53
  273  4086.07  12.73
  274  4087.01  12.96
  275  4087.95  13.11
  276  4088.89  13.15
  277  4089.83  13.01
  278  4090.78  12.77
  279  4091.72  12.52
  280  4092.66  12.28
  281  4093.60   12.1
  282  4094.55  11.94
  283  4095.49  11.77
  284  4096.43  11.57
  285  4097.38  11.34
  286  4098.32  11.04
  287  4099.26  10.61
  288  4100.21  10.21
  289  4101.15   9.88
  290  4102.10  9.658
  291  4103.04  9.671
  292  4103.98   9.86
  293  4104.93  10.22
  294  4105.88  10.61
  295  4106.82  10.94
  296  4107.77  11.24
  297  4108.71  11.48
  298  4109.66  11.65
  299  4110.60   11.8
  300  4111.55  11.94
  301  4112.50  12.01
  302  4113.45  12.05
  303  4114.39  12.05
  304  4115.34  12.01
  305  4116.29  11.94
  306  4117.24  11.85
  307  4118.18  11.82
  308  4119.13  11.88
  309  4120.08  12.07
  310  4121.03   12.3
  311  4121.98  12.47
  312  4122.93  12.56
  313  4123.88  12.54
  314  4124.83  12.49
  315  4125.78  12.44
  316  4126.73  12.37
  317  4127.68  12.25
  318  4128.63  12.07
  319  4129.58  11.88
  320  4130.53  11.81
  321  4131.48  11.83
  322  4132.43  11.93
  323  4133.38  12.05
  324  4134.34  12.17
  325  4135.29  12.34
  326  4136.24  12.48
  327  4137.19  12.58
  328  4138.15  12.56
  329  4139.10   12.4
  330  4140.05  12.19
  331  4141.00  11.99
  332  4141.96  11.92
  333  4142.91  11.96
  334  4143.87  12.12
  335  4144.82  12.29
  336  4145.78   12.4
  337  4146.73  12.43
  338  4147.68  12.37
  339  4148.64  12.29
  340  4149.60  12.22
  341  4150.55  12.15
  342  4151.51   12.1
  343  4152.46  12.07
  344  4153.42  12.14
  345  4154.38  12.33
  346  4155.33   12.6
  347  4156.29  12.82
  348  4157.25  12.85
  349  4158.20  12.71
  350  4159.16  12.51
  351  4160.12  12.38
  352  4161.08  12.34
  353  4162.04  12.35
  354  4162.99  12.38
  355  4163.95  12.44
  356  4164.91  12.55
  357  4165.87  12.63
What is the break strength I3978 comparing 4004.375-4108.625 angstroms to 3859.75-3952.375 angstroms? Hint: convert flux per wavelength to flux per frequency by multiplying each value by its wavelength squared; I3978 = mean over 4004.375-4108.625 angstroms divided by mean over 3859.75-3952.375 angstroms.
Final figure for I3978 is 1.61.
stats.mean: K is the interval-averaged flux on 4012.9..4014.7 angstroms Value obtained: 12.1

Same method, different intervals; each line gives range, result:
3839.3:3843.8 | 7.41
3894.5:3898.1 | 7.28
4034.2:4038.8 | 12.7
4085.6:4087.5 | 12.9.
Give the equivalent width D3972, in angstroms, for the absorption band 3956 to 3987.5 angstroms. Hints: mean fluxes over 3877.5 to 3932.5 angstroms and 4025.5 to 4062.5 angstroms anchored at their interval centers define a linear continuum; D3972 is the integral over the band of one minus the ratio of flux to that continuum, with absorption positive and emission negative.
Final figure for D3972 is 7.84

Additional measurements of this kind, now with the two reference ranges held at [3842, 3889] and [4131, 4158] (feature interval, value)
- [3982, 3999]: -2.4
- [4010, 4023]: -3.0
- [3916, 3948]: 6.2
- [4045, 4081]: -3.3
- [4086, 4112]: 0.3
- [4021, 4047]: -4.4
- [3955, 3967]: 2.6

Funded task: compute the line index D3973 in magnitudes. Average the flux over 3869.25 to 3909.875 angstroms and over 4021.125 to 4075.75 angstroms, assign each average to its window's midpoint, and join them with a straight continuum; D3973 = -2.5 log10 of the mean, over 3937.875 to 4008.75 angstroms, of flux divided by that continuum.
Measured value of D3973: 0.11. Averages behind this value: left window 7.97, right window 12.2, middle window 9.26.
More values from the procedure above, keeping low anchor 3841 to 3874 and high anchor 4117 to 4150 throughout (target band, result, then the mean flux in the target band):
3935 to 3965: 0.19 mag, 8.09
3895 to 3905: 0.12 mag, 7.99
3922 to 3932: 0.21 mag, 7.66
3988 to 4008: -0.17 mag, 12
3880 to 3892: 0.19 mag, 7.34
